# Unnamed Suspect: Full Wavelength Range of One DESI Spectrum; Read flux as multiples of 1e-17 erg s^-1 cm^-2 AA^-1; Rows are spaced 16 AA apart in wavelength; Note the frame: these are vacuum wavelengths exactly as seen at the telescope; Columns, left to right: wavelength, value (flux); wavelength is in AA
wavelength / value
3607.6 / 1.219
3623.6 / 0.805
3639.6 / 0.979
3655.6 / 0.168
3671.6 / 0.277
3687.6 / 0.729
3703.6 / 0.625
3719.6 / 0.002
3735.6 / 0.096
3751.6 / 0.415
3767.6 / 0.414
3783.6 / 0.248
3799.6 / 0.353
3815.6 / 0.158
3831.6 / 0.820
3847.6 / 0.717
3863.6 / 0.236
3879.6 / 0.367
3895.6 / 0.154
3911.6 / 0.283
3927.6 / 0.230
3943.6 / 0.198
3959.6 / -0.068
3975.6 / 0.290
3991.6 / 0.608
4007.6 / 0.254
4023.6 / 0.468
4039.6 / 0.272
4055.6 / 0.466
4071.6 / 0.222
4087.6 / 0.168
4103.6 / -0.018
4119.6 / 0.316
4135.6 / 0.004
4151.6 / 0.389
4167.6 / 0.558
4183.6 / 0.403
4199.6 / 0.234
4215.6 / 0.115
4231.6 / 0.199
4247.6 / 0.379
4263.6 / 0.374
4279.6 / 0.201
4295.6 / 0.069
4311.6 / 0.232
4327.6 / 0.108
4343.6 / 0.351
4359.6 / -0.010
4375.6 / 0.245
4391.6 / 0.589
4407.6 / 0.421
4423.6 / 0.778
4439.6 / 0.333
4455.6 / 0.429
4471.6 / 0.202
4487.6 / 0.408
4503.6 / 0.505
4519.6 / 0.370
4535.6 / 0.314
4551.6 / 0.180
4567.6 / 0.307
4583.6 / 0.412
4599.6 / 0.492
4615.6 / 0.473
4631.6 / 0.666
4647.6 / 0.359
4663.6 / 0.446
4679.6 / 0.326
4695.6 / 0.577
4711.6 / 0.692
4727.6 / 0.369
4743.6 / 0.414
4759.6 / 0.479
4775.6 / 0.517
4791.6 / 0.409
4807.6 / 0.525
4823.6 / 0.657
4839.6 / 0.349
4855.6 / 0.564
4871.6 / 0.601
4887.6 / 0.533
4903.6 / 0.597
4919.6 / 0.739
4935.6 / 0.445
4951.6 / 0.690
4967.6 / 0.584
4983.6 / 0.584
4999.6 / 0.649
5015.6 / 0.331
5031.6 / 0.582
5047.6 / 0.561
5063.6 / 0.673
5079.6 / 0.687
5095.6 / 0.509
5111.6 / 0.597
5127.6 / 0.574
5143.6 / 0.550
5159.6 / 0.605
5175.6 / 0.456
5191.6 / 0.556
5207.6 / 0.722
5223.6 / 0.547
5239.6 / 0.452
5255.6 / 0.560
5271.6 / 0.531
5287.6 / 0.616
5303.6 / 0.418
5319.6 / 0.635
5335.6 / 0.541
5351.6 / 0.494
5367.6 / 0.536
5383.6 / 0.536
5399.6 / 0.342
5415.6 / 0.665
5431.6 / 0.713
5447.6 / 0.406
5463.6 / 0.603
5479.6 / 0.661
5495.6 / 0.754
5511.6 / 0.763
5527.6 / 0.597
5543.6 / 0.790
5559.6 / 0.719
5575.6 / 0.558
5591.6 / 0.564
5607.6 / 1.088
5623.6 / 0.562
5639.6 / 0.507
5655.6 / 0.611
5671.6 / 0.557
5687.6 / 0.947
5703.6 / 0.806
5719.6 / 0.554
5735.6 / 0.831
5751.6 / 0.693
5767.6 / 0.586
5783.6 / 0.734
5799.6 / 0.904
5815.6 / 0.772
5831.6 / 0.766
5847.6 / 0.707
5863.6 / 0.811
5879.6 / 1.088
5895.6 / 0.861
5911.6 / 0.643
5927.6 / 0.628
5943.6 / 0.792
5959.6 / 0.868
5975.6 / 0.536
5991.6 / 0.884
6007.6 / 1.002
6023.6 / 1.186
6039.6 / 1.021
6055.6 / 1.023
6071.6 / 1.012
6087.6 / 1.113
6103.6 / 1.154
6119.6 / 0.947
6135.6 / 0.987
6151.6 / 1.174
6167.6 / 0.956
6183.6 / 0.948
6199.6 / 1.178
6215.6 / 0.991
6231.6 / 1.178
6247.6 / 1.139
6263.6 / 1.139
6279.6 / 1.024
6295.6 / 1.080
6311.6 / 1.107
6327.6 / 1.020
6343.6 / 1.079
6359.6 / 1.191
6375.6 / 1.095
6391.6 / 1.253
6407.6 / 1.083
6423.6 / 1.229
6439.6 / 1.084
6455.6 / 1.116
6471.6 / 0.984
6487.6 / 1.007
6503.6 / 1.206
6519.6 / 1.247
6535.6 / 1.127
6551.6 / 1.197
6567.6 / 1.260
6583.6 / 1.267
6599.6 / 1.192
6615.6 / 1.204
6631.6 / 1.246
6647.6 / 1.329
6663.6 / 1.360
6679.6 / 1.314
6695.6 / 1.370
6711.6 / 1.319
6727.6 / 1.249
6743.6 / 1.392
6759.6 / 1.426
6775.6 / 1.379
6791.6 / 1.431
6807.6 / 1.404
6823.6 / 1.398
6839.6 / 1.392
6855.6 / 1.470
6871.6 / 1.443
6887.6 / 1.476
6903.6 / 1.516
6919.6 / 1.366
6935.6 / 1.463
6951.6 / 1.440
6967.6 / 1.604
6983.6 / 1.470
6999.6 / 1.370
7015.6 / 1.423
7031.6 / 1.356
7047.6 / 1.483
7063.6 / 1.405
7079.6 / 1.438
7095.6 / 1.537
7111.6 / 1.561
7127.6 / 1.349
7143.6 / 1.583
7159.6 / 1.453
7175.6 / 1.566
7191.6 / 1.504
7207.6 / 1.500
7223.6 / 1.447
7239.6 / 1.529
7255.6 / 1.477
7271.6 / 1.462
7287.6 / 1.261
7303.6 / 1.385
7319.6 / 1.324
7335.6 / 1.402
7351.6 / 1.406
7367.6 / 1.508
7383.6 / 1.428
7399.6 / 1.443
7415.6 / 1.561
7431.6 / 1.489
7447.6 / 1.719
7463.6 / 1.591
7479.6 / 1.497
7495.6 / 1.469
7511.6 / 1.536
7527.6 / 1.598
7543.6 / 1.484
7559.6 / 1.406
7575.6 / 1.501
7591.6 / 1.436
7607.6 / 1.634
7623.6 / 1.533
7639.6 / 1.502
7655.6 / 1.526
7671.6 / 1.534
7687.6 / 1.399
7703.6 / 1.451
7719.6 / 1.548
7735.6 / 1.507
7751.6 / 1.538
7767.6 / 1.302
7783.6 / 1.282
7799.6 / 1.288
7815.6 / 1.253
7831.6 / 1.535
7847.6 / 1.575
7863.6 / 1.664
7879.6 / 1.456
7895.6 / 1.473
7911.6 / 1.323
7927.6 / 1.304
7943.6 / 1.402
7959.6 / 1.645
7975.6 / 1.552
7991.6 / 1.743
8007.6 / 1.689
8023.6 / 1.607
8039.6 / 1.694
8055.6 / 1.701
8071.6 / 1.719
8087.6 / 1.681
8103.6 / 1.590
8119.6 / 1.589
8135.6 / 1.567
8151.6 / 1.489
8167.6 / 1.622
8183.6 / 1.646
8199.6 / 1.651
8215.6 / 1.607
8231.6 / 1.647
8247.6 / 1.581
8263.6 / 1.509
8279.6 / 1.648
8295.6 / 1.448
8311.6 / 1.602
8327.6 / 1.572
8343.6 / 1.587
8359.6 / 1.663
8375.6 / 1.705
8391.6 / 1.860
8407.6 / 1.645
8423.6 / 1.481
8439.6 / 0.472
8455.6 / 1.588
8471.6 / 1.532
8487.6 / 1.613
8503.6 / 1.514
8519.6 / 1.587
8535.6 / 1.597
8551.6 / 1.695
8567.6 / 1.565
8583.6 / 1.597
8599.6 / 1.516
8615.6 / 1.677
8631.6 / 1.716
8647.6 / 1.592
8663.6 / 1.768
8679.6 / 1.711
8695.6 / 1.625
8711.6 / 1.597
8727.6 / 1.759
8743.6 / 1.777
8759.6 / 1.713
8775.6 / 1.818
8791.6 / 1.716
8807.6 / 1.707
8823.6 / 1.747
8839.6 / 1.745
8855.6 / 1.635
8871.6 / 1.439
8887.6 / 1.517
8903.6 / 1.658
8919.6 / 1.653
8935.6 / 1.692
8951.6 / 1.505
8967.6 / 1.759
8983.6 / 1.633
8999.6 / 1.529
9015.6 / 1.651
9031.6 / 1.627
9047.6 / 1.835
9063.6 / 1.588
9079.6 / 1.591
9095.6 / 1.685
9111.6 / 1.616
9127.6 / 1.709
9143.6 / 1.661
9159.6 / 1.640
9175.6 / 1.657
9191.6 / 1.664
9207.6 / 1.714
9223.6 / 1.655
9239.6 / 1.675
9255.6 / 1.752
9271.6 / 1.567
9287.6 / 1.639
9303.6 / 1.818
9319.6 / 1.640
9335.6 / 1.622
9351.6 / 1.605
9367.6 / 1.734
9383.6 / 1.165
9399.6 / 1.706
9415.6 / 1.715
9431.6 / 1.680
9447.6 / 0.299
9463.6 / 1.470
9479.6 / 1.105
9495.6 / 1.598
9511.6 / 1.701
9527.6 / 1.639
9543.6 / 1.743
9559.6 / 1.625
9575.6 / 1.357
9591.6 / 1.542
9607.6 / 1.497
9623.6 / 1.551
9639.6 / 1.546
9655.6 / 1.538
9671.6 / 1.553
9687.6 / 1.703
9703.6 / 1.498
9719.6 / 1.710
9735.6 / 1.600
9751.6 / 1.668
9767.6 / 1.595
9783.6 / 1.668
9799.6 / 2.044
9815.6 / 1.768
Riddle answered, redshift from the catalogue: 0.51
